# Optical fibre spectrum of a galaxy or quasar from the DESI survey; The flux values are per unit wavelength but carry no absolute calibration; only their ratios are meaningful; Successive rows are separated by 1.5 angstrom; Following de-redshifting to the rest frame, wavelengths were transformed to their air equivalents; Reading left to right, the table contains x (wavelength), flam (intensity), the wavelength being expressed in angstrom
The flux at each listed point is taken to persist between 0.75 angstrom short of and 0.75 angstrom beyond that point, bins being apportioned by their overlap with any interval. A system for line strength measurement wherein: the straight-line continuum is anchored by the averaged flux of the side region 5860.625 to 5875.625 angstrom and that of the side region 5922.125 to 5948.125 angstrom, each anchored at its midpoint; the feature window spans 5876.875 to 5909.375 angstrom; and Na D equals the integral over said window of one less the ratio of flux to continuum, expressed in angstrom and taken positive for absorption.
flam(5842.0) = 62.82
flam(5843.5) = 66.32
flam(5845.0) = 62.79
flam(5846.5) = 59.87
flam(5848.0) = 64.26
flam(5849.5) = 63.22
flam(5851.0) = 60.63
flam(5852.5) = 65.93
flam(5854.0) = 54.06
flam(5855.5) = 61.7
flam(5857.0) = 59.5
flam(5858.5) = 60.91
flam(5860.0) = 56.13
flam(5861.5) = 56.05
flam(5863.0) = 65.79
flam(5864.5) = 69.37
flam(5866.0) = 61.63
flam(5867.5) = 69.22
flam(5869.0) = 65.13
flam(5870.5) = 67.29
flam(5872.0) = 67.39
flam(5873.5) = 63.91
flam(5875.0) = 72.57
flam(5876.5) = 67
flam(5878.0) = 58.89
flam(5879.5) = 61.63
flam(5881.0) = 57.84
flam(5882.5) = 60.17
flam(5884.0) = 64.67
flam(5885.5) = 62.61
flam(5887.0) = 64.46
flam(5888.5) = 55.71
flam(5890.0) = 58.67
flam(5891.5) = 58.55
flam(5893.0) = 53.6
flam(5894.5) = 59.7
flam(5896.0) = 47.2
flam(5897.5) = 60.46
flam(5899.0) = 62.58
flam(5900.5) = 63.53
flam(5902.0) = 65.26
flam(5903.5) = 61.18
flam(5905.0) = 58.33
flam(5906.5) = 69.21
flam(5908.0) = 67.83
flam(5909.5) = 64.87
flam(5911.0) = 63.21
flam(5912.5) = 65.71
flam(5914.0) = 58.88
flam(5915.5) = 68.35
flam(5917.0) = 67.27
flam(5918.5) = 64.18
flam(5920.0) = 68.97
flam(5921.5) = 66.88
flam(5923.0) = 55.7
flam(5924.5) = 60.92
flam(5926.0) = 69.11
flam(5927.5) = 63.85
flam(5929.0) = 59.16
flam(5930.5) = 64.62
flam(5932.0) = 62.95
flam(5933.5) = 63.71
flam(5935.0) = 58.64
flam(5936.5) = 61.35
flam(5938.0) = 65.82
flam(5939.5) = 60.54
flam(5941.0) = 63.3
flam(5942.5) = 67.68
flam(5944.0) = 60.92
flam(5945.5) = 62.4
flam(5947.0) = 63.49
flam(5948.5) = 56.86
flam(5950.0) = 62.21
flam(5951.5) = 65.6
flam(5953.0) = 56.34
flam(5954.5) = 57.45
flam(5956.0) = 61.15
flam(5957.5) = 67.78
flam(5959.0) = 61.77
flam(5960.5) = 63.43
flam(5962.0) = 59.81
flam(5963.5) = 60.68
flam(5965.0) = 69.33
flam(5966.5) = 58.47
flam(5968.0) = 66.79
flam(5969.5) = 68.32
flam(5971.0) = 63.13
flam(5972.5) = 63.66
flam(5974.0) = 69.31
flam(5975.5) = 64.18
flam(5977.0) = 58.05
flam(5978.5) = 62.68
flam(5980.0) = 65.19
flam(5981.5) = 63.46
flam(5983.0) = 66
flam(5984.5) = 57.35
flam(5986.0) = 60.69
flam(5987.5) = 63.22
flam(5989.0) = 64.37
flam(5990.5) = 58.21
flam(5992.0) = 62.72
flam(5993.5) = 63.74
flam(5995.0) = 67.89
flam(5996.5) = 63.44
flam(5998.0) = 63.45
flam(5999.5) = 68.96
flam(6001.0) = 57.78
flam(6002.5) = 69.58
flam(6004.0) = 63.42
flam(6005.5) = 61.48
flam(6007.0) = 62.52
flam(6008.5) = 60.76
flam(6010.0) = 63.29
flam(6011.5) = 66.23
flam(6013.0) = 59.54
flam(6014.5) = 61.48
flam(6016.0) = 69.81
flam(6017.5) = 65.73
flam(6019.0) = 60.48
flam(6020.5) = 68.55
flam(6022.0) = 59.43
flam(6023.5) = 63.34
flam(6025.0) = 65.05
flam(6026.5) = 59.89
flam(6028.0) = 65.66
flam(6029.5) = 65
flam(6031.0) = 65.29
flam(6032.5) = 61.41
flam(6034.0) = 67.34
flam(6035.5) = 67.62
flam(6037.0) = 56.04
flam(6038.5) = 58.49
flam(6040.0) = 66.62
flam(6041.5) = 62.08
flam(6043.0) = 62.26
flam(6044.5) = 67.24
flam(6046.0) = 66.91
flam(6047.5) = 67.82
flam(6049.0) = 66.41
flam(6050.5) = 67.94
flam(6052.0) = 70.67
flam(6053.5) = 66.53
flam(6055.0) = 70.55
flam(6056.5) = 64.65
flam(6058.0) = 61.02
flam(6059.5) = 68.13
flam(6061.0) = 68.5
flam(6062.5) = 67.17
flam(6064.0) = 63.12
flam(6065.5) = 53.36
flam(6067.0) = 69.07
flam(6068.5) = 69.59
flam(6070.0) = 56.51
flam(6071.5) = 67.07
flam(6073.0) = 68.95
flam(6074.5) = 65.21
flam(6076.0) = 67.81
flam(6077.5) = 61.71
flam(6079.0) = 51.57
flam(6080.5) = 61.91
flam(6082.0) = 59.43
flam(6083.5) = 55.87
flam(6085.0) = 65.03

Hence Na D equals 1.9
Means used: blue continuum 65.7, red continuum 62.5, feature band 60.7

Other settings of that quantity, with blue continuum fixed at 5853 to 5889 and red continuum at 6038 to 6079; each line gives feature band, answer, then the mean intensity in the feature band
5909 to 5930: -0.24 angstrom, 64.1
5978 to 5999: 0.38 angstrom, 63.1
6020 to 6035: 0.16 angstrom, 64.1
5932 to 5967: 0.87 angstrom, 62.2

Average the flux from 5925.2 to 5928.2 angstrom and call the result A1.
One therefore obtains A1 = 66.4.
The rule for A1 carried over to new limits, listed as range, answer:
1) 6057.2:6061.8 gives 65.9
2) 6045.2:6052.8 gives 67.9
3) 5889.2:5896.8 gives 55.6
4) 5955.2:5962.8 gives 62.7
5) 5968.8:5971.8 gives 65.6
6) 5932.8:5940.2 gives 62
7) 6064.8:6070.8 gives 62.2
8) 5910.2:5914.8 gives 62.7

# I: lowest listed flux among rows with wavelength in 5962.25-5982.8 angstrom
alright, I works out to 58.05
